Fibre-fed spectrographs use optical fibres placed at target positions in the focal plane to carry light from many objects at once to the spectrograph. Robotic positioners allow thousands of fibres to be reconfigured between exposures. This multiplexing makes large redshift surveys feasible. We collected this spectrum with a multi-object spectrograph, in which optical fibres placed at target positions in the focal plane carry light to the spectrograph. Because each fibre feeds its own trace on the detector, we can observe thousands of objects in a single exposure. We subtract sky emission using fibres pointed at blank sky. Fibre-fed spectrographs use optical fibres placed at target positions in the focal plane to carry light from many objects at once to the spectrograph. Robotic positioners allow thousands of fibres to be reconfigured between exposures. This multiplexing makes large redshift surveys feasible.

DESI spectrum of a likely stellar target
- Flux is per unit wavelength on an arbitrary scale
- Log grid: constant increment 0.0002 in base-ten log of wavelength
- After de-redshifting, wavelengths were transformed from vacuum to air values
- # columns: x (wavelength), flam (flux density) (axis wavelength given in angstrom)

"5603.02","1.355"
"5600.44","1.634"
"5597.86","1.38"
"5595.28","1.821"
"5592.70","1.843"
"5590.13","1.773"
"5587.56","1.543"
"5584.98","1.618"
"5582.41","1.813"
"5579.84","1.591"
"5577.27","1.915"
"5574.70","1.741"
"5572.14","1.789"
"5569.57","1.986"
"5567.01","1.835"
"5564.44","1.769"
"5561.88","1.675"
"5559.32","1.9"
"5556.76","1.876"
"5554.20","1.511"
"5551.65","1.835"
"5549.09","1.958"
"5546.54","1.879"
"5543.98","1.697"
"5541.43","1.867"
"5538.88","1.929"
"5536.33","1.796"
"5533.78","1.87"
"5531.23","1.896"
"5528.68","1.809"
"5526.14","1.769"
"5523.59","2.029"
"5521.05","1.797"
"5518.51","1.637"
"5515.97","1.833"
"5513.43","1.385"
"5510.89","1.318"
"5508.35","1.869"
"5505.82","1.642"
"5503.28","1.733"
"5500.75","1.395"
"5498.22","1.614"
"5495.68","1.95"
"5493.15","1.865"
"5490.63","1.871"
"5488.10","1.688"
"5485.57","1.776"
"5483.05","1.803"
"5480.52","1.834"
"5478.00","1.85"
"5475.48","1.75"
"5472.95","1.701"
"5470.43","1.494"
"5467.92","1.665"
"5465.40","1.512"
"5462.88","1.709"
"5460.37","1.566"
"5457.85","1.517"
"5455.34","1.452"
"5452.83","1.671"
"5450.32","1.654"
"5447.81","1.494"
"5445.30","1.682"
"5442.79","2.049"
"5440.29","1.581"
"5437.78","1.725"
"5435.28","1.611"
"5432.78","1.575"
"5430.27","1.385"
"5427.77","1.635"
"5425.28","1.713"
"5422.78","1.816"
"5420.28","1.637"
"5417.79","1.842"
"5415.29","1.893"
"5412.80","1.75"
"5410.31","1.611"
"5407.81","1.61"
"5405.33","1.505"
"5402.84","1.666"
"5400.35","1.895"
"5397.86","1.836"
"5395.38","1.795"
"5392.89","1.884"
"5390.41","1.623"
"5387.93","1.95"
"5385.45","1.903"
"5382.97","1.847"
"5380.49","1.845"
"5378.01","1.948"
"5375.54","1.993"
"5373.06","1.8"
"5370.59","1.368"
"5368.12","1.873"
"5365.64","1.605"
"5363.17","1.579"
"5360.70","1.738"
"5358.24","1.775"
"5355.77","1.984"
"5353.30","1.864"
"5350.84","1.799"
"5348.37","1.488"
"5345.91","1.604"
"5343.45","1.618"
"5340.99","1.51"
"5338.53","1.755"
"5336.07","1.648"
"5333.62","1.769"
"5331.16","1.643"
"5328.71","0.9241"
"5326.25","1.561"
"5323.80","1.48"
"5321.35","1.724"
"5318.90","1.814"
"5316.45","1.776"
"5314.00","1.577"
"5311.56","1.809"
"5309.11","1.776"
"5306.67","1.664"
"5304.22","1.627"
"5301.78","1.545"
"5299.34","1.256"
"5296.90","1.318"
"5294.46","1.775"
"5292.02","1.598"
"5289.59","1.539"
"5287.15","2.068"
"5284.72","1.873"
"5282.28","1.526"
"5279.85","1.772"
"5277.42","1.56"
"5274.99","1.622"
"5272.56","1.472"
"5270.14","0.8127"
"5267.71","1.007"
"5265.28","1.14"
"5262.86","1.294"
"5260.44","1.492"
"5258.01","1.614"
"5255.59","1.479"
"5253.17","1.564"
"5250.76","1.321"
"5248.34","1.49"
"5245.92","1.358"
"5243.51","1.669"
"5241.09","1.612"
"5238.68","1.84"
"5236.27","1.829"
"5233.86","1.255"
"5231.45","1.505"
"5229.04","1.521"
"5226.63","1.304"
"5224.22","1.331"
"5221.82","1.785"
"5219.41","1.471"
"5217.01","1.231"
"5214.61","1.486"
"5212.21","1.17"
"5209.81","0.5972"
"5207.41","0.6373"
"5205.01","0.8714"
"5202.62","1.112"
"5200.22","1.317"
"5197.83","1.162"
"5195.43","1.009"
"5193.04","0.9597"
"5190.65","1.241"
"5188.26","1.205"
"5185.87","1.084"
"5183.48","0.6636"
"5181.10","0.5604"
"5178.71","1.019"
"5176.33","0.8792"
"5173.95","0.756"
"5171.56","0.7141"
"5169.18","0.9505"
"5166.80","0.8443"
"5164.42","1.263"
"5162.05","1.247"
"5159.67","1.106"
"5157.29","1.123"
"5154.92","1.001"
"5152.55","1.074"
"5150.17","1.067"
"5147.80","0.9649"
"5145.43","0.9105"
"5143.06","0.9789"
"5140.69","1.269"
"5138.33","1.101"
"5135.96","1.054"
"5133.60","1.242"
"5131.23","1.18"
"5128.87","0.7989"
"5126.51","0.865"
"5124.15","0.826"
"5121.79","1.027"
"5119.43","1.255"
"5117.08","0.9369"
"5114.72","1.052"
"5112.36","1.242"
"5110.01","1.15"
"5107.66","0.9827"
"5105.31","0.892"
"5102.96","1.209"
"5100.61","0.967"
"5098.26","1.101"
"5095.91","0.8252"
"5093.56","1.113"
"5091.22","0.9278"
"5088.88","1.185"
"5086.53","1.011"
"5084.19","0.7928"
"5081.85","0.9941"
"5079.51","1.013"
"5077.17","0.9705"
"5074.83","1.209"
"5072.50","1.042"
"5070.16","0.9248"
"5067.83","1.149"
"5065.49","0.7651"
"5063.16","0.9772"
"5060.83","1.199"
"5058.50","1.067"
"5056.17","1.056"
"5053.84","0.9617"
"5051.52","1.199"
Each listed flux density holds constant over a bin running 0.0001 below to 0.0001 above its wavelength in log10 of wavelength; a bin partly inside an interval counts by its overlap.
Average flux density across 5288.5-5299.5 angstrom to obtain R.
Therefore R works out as 1.52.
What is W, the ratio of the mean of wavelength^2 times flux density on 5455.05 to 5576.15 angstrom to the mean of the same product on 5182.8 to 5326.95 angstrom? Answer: 1.35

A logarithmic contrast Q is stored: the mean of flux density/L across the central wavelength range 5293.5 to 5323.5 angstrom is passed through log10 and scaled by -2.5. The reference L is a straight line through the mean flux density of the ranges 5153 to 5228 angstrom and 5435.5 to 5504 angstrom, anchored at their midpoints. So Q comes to -0.221 mag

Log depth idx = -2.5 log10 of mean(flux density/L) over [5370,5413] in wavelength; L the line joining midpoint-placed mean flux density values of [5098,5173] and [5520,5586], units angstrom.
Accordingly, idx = -0.17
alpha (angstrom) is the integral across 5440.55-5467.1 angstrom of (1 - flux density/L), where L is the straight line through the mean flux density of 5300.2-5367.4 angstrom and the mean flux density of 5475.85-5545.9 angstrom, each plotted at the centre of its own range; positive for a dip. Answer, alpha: 1.5 angstrom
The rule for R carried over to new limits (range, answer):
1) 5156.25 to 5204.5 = 1.01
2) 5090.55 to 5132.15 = 1.02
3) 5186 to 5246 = 1.29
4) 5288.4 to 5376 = 1.64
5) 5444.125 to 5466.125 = 1.59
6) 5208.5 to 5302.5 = 1.46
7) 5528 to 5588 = 1.8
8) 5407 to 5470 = 1.65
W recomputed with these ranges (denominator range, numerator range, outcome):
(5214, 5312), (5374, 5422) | 1.24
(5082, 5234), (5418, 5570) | 1.83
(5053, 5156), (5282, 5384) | 1.77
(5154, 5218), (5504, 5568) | 2.01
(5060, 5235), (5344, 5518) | 1.79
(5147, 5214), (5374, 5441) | 1.92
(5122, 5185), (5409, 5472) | 1.88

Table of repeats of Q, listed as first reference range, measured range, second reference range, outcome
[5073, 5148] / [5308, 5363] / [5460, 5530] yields -0.16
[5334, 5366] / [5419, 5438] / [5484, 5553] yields 0.06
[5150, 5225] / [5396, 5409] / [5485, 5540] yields -0.13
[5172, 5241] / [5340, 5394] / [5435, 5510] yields -0.18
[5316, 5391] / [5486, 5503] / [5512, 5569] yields 0.03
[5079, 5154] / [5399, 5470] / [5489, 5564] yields -0.04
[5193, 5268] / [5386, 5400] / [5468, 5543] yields -0.16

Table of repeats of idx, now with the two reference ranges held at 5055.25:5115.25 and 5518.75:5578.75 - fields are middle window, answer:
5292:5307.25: -0.097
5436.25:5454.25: -0.027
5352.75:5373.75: -0.146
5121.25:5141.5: 0.075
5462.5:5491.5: -0.009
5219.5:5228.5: -0.164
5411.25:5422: -0.114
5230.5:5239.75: -0.239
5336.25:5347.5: -0.104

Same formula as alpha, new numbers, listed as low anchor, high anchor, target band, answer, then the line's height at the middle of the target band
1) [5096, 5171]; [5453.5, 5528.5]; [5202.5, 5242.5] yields -4.0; 1.21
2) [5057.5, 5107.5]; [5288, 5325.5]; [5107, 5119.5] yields 0.0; 1.1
